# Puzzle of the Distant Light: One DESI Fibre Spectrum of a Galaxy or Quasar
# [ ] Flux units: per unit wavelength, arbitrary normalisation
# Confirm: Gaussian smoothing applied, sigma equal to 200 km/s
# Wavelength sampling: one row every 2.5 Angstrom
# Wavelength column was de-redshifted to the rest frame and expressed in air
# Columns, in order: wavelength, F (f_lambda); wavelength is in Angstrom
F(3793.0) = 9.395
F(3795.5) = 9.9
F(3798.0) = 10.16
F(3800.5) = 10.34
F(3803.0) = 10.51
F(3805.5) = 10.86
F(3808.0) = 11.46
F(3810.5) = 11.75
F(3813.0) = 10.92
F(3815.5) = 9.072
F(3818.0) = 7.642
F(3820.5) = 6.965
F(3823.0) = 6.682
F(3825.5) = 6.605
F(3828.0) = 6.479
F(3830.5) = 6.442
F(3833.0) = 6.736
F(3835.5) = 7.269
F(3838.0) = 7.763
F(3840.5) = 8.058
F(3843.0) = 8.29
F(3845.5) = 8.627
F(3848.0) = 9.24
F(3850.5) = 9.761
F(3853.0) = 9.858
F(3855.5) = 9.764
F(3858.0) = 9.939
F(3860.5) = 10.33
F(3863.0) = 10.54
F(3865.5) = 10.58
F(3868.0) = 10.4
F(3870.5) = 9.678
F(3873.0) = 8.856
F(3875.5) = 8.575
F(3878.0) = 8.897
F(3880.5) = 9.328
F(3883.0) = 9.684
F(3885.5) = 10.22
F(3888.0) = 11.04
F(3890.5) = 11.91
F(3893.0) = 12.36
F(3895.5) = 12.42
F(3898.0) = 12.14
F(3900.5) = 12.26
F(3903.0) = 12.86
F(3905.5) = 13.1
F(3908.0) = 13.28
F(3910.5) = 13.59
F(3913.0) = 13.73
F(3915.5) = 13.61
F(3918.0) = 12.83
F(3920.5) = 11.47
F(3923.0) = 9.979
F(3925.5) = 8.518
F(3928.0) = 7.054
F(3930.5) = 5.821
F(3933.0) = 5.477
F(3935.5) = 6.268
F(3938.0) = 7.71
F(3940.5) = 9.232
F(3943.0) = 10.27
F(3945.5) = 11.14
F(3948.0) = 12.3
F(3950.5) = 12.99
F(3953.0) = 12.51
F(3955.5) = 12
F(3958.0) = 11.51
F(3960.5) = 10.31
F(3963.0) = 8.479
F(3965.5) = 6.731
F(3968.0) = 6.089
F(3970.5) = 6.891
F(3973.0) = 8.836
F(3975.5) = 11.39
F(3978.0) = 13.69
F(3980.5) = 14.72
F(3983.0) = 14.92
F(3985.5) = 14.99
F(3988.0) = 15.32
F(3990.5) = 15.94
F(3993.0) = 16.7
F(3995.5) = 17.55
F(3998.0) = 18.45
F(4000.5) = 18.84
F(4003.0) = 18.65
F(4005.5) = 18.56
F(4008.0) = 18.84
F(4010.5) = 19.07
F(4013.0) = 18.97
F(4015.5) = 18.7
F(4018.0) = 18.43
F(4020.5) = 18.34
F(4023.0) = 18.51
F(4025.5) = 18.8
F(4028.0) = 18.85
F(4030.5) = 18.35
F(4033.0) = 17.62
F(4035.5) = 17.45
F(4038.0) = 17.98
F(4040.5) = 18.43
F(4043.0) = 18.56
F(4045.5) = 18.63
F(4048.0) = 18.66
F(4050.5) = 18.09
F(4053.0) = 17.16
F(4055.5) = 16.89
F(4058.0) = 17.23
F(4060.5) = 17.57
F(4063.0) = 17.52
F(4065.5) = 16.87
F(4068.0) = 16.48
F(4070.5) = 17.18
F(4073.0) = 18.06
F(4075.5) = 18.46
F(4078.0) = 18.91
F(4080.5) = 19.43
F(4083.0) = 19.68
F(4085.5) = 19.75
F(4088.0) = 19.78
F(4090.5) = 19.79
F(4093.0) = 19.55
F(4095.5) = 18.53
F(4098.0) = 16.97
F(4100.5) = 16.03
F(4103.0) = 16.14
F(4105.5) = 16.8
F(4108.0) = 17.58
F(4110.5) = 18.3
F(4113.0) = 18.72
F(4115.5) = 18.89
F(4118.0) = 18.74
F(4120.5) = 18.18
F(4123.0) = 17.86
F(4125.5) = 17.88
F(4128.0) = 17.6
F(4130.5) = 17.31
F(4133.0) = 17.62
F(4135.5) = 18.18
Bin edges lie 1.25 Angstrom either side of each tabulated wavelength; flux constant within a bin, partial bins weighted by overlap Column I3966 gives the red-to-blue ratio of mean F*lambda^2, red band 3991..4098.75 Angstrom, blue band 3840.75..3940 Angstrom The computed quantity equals 1.93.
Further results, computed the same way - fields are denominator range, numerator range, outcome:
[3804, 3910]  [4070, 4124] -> 2.12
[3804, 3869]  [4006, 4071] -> 2.24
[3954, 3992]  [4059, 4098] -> 1.69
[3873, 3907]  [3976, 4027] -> 1.66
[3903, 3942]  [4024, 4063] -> 1.88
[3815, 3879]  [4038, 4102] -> 2.37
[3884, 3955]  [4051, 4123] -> 1.79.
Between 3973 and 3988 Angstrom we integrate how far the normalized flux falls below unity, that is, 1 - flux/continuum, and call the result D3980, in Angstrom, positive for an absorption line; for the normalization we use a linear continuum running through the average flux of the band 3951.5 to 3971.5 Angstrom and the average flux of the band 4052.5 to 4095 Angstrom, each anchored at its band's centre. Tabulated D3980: -3.7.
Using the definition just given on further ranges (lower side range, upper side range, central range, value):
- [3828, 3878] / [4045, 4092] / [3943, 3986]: 8.4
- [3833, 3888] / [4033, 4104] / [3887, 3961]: 5.3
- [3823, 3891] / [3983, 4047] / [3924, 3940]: 7.6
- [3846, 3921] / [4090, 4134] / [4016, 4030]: -3.1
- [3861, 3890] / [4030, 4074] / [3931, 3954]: 5.9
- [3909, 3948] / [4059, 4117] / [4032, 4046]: -2.2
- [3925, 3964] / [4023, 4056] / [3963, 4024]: -4.4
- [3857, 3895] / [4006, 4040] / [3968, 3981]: 4.4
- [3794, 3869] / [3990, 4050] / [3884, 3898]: 0.5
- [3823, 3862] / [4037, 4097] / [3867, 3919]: -4.2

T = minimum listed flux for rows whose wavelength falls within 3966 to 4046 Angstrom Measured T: 6.089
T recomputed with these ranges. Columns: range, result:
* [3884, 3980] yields 5.477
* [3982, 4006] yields 14.92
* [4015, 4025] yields 18.34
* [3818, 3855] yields 6.442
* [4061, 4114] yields 16.03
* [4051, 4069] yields 16.48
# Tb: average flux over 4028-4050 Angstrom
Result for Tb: 18.2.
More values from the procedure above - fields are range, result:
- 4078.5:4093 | 19.6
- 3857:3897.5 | 10.3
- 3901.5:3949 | 10.4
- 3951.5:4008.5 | 13.5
